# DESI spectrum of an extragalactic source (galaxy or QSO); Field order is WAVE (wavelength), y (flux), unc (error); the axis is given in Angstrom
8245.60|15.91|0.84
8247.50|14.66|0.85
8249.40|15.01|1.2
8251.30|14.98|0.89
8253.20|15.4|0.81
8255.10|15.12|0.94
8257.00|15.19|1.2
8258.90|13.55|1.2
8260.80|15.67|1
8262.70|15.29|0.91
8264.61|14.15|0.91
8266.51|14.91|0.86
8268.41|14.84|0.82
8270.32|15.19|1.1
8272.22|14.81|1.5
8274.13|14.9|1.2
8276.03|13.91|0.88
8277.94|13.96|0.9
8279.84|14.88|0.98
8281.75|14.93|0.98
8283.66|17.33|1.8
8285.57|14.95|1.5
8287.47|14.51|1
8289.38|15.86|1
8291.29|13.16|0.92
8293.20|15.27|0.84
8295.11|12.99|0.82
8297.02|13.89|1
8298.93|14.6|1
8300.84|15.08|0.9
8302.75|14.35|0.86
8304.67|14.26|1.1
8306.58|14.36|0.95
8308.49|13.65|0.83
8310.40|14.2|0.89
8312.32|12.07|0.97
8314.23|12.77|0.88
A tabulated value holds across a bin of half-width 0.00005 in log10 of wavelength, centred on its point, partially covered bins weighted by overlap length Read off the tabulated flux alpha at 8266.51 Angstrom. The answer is 14.91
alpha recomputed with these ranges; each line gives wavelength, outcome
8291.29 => 13.16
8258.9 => 13.55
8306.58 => 14.36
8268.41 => 14.84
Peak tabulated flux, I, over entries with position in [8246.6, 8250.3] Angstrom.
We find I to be 15.01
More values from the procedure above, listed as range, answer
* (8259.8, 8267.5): 15.67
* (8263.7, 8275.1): 15.19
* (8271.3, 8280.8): 14.9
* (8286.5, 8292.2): 15.86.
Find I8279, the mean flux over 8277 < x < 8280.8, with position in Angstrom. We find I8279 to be 14.4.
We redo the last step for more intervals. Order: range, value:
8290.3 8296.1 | 13.8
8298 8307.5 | 14.5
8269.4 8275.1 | 15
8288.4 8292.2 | 14.5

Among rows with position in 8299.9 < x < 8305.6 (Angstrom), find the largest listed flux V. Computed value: 15.08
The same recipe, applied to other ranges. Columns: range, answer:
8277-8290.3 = 17.33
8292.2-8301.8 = 15.27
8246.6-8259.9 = 15.4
